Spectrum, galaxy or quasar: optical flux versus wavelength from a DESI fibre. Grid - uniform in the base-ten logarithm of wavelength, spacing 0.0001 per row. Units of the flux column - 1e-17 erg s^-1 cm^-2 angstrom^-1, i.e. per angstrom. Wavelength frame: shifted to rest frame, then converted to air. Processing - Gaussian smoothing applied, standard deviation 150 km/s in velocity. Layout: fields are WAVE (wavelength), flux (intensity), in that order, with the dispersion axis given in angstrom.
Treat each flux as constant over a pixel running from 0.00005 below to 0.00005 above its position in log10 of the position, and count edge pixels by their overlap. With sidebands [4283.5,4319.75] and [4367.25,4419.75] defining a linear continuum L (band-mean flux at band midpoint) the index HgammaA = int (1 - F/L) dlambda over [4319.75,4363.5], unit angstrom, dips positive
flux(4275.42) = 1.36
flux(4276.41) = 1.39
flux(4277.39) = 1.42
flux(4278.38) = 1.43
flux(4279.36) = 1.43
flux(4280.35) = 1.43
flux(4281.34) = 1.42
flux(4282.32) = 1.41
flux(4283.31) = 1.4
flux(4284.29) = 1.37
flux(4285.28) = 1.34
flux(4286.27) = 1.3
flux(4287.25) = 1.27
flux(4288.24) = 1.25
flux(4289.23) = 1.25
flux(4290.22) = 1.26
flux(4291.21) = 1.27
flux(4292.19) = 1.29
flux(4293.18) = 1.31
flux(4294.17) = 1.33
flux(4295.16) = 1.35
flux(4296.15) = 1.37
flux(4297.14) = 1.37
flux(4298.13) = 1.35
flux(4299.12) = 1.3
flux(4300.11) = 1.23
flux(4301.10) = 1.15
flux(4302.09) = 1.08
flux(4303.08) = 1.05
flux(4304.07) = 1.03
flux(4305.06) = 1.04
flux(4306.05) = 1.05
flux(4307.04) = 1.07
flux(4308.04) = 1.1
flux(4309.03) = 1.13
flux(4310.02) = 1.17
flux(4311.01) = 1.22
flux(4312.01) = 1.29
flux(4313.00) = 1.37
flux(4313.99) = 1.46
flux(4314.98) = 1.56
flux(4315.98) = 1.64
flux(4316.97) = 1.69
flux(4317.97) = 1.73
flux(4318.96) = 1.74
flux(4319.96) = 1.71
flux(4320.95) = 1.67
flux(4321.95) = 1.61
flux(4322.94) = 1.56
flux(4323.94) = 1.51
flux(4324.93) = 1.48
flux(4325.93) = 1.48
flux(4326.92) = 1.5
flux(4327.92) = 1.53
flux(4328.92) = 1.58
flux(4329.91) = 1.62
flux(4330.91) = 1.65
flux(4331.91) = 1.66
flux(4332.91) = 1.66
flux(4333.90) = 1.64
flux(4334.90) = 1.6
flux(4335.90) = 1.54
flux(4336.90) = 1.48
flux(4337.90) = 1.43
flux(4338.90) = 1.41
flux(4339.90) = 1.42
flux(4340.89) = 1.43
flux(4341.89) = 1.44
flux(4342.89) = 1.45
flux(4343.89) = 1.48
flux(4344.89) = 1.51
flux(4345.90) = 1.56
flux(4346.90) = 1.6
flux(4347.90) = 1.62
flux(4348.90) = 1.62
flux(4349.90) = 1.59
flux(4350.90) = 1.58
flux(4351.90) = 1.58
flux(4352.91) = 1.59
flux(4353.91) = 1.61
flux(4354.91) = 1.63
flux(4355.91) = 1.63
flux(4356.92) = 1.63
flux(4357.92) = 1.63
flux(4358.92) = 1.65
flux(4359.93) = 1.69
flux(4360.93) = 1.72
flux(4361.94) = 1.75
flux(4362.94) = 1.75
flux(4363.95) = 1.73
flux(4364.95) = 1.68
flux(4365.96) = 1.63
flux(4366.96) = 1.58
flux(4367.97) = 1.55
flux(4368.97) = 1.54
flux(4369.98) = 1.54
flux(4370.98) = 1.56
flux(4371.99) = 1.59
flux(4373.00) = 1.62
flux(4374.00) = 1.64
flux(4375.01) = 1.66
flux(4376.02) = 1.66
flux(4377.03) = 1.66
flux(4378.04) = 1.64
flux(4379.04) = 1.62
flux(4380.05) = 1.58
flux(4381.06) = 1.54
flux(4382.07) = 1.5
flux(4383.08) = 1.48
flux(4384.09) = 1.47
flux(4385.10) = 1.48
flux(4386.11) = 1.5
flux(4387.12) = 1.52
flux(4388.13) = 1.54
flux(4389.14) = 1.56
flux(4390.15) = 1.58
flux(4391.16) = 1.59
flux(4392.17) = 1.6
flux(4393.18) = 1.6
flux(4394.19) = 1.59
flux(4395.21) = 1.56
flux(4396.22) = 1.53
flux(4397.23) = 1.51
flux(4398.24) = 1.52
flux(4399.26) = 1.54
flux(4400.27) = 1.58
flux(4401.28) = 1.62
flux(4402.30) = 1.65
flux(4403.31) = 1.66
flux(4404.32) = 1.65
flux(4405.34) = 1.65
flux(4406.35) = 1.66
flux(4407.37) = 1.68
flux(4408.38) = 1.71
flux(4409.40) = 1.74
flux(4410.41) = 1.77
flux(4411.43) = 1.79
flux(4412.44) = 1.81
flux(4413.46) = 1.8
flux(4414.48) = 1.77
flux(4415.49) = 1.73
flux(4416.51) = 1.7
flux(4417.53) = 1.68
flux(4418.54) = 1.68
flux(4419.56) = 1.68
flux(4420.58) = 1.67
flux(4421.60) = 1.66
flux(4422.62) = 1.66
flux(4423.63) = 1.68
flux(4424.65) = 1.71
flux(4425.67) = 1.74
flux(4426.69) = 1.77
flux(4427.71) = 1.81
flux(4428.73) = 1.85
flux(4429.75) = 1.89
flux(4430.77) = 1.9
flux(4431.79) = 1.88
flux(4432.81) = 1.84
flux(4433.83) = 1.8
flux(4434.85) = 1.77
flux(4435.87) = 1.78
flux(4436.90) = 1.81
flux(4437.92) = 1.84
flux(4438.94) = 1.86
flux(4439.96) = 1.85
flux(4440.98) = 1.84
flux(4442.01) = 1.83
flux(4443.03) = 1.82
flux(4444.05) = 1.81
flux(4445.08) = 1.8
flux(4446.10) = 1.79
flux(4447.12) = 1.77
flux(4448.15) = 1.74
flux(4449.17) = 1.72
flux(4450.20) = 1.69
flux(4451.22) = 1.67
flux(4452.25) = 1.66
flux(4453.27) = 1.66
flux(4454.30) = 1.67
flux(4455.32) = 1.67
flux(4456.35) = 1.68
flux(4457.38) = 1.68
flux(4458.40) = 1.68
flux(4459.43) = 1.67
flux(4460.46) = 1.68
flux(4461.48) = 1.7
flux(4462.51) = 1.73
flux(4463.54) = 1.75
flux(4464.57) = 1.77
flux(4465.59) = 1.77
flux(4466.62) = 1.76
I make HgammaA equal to -4.2 angstrom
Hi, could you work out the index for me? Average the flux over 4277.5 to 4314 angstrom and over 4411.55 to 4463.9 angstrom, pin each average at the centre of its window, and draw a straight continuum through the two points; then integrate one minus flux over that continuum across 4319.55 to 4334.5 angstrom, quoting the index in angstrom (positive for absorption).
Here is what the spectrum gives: -2.4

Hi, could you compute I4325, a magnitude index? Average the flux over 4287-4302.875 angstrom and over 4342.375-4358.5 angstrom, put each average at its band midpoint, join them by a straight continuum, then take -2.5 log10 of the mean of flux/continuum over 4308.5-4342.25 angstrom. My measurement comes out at -0.06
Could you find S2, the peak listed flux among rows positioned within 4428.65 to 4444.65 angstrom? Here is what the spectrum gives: 1.9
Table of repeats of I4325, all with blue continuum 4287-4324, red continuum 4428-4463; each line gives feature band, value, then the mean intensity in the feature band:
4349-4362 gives -0.10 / 1.63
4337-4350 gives -0.04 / 1.5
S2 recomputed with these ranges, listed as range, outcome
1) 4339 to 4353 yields 1.62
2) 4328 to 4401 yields 1.75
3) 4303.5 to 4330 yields 1.74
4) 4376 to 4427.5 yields 1.81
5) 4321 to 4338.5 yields 1.66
